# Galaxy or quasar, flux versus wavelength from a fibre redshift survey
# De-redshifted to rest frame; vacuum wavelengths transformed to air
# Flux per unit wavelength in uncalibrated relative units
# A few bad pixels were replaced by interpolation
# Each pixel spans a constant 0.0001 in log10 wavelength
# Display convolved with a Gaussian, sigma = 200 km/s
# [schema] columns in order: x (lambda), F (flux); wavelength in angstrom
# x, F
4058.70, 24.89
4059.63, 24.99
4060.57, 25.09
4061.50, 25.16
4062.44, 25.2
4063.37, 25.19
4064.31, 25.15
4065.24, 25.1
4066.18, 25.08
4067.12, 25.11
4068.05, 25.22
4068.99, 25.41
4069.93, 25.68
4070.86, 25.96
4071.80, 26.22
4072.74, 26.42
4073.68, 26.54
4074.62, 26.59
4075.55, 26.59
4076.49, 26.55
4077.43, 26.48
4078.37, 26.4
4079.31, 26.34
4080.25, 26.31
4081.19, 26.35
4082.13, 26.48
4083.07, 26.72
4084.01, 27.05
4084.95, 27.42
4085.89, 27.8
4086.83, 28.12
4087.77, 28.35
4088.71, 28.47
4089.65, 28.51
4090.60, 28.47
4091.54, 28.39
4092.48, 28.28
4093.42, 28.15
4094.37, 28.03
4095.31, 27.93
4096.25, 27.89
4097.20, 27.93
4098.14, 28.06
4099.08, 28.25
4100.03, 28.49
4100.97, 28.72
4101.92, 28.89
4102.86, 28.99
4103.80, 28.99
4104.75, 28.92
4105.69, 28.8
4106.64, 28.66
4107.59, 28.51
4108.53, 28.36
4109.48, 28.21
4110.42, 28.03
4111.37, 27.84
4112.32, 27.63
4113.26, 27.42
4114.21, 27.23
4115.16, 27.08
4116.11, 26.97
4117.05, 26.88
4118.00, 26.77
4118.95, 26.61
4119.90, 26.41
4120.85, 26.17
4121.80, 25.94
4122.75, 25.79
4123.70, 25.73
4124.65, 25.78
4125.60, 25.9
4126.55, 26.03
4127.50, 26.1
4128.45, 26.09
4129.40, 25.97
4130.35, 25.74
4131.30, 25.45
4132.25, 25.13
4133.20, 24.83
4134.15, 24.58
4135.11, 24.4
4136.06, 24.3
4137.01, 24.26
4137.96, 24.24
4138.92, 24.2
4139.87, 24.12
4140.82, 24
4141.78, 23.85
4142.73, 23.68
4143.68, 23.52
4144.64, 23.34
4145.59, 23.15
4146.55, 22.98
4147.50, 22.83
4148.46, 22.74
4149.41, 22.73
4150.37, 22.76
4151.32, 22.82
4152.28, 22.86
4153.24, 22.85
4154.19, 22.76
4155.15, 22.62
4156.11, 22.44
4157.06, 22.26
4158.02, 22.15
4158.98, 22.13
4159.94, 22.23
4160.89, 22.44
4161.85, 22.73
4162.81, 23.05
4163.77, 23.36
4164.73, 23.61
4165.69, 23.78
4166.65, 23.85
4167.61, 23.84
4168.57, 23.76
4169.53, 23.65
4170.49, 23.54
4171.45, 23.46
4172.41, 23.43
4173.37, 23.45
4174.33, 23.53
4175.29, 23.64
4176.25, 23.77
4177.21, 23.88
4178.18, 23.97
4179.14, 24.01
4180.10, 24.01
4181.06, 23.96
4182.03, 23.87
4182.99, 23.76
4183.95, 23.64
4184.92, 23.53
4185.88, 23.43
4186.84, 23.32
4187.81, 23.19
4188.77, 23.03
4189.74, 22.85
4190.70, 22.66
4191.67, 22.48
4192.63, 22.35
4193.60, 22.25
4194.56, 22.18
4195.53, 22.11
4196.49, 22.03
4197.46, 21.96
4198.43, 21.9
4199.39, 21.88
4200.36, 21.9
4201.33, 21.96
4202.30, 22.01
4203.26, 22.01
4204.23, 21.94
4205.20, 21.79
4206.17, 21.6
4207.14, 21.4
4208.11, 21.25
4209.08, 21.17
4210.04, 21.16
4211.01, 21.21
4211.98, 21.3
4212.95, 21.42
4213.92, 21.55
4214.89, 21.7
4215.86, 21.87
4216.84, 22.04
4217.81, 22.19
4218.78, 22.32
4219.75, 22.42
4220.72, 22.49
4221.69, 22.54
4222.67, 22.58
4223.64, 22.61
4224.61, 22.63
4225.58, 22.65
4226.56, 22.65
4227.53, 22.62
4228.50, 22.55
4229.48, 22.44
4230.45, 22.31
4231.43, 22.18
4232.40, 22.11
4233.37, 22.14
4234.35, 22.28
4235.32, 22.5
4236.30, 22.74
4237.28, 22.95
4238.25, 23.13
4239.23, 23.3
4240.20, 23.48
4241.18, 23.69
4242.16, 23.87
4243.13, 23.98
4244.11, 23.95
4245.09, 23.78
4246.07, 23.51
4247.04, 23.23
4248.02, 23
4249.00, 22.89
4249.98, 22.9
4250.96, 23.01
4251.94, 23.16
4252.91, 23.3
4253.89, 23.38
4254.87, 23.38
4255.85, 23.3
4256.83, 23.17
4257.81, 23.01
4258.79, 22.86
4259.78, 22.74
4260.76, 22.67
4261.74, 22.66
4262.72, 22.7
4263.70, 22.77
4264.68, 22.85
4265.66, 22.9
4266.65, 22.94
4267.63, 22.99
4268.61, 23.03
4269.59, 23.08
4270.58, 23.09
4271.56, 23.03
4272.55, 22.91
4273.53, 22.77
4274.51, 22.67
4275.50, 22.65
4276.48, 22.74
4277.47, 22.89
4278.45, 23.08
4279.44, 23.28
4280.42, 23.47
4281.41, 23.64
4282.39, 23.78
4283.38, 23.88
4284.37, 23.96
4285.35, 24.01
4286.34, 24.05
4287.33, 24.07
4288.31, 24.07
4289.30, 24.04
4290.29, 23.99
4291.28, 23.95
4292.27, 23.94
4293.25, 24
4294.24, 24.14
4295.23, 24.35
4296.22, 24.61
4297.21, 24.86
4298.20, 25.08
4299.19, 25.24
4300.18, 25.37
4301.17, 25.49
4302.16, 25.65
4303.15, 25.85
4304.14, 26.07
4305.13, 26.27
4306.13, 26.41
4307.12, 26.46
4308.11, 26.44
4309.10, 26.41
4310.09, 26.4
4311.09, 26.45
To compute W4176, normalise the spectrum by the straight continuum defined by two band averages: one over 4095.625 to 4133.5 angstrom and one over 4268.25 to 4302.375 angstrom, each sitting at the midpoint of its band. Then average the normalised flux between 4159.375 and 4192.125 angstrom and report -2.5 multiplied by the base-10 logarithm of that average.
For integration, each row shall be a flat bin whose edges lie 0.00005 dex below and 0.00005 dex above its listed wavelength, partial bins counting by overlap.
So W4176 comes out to 0.11 mag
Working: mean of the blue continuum 27.2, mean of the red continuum 23.8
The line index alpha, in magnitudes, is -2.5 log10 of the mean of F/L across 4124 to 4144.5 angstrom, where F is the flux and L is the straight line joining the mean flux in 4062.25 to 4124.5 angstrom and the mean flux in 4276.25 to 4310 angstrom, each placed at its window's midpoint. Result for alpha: 0.08 mag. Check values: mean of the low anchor 27.2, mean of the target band 24.8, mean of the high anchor 24.6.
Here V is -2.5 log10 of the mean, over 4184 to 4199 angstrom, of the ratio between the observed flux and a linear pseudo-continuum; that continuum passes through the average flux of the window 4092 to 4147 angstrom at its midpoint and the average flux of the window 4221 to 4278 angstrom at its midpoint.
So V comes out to 0.09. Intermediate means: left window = 26.4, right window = 22.9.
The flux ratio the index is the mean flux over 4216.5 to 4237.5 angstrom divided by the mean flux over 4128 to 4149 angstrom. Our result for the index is 0.9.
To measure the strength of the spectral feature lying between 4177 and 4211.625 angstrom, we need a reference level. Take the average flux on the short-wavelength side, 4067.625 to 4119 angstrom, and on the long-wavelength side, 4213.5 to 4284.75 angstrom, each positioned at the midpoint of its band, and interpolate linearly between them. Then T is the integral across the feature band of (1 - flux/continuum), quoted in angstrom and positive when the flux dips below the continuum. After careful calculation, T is 2.8 angstrom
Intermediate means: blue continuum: 27.5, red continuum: 22.9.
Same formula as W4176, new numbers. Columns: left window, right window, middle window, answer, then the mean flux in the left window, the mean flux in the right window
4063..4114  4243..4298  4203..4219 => 0.143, 27.3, 23.4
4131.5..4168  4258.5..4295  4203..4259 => 0.036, 23.4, 23.3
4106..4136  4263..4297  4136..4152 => 0.113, 26.5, 23.5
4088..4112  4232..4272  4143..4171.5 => 0.148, 28.4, 23.1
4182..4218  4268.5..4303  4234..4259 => -0.006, 22.2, 23.9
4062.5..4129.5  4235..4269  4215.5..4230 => 0.067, 27.1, 23.1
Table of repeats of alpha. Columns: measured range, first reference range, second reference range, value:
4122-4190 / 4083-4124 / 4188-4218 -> 0.04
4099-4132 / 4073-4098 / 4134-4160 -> -0.08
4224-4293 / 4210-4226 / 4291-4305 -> 0.02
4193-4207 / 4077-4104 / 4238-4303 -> 0.15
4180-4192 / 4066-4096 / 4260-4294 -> 0.07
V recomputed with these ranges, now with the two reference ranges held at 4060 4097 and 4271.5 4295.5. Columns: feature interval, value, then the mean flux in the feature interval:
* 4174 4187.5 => 0.062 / 23.7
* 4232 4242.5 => 0.063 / 22.9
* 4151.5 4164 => 0.131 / 22.6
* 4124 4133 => 0.006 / 25.8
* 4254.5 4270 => 0.045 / 22.9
